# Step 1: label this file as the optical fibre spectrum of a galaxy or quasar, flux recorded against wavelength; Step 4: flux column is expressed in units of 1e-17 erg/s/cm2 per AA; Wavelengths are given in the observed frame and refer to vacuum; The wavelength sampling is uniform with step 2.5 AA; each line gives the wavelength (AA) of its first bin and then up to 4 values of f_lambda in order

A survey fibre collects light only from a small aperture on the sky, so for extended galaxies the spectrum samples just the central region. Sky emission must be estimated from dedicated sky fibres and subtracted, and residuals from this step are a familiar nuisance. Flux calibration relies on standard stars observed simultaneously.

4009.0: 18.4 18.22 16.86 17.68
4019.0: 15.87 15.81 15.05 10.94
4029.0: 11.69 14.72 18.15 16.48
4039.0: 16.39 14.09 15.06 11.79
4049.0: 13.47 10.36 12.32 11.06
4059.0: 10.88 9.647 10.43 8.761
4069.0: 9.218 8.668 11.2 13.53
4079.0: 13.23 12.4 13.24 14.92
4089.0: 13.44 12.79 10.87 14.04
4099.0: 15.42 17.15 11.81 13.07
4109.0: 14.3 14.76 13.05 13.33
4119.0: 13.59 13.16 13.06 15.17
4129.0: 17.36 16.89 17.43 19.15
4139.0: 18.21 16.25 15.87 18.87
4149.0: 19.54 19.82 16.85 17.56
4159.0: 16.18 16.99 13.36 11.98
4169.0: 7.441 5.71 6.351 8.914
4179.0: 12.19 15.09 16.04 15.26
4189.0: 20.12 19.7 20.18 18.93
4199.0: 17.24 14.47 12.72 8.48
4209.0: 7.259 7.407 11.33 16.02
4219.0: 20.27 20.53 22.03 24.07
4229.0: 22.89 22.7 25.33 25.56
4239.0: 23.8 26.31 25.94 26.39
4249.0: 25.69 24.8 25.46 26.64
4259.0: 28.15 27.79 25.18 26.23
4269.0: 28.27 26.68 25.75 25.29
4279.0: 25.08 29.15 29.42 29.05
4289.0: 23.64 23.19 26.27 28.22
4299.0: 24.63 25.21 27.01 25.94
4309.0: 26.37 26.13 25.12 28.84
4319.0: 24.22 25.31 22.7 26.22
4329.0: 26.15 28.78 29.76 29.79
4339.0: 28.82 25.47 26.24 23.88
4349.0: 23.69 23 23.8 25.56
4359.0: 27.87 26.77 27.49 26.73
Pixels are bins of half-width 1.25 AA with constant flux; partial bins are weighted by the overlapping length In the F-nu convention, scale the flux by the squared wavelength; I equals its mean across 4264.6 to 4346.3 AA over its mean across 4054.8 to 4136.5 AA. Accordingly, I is 2.22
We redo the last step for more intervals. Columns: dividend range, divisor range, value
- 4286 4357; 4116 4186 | 1.91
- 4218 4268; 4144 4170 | 1.62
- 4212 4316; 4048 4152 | 1.95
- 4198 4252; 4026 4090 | 1.69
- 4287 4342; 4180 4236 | 1.60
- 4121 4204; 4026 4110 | 1.26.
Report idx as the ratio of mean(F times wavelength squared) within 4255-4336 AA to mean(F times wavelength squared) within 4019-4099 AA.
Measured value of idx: 2.31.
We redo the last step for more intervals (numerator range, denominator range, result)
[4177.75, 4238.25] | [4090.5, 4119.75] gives 1.34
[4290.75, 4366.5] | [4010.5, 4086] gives 2.26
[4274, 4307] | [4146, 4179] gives 2.05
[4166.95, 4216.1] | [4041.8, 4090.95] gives 1.16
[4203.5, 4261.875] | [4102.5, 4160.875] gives 1.40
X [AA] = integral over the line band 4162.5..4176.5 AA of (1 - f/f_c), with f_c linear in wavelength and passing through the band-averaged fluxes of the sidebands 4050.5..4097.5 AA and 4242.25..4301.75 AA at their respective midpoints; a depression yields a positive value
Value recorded 7.16 AA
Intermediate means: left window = 11.6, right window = 26.4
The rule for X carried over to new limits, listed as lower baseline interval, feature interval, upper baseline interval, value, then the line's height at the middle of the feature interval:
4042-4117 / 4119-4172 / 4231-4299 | 4.8 AA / 17.3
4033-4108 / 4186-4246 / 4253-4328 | 8.2 AA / 21.7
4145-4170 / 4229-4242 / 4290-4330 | -2.2 AA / 20.9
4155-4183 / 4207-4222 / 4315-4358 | 2.6 AA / 15.9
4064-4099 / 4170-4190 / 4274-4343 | 6.7 AA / 18.3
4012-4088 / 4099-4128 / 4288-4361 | 3.9 AA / 16.1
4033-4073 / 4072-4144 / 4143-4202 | -3.7 AA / 13.6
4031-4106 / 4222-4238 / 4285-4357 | -1.8 AA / 21.2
